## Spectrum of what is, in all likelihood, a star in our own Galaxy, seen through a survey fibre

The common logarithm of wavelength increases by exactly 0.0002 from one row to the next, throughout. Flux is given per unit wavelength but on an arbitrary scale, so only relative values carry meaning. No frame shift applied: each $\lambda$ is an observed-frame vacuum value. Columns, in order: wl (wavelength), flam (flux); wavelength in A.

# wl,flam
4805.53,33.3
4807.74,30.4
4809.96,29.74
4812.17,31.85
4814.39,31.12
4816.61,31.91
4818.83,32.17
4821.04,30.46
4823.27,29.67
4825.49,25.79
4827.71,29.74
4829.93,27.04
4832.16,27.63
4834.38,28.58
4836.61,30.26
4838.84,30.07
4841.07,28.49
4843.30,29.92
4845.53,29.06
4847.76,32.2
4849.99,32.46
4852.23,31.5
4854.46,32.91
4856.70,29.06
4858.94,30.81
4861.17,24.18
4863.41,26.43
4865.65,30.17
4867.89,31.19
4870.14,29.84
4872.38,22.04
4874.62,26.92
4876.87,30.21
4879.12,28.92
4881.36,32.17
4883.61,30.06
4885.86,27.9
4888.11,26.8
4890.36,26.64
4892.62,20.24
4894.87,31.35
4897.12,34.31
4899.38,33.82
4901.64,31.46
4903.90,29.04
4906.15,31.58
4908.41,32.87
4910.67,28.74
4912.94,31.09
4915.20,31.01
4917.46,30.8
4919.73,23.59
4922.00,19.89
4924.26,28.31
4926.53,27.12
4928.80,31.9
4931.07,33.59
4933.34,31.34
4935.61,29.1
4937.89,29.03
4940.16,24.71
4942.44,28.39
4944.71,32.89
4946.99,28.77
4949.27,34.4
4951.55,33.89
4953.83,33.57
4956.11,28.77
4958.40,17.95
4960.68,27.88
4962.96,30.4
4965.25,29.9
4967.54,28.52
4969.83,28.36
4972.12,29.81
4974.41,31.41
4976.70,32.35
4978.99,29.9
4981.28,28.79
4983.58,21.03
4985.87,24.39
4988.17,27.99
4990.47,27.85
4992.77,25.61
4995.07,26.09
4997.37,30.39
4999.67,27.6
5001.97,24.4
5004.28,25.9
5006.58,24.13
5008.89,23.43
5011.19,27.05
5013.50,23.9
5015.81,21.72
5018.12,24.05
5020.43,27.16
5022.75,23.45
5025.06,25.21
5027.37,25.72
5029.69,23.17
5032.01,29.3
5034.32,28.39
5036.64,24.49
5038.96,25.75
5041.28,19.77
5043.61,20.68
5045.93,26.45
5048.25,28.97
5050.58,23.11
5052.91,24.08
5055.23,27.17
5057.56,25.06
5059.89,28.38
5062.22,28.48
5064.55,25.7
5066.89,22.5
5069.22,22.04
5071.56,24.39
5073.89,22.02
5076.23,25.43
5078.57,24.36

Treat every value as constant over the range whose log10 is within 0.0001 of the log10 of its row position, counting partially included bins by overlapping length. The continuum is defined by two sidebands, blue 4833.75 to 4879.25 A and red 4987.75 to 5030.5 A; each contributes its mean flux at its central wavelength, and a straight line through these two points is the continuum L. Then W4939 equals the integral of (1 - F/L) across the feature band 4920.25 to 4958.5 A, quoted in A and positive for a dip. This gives -2.9 A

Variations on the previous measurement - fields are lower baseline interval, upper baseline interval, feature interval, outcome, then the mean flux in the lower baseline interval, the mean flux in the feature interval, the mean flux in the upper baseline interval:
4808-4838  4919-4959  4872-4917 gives -0.4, 29.7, 29.5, 28.9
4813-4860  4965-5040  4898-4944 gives -1.9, 30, 29.4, 26.5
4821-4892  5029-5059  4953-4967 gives -0.6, 28.9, 28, 25.2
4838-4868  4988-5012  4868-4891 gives 0.7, 29.8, 28.3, 26.3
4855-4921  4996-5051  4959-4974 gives -1.1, 29.1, 28.9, 25.2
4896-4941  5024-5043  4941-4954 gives -1.5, 29.7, 31.7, 25.1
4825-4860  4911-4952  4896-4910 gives -1.2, 29.8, 32.1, 29.3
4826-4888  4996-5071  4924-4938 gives -1.4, 29.2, 30.2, 25.2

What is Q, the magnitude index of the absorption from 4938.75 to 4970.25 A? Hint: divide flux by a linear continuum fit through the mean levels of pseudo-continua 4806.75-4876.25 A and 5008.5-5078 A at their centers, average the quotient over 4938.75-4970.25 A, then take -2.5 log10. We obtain -0.088 mag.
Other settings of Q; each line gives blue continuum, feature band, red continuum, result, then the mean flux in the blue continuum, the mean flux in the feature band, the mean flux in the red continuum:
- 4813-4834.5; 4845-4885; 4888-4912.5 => 0.01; 29.5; 29.4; 29.9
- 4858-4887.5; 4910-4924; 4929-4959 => 0.07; 28.5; 27.5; 30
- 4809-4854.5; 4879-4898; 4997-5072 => 0.00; 30.1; 28.6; 25.2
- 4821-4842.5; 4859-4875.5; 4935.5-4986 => 0.05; 28.7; 27.5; 29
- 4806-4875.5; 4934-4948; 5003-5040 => -0.07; 29.5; 28.9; 25.2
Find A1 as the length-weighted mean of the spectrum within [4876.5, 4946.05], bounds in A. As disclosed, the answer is 29.3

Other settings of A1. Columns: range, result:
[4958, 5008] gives 27.4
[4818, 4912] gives 29.4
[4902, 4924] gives 28.8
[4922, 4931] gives 28.5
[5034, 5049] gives 24.6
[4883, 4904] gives 29.1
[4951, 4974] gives 28.9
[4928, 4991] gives 29.2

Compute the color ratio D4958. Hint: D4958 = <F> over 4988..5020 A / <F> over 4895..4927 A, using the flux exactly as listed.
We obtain 0.87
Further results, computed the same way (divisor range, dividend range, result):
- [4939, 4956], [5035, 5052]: 0.79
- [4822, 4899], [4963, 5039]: 0.92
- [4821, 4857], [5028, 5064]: 0.86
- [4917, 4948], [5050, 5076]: 0.87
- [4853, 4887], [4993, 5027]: 0.88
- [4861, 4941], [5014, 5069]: 0.87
